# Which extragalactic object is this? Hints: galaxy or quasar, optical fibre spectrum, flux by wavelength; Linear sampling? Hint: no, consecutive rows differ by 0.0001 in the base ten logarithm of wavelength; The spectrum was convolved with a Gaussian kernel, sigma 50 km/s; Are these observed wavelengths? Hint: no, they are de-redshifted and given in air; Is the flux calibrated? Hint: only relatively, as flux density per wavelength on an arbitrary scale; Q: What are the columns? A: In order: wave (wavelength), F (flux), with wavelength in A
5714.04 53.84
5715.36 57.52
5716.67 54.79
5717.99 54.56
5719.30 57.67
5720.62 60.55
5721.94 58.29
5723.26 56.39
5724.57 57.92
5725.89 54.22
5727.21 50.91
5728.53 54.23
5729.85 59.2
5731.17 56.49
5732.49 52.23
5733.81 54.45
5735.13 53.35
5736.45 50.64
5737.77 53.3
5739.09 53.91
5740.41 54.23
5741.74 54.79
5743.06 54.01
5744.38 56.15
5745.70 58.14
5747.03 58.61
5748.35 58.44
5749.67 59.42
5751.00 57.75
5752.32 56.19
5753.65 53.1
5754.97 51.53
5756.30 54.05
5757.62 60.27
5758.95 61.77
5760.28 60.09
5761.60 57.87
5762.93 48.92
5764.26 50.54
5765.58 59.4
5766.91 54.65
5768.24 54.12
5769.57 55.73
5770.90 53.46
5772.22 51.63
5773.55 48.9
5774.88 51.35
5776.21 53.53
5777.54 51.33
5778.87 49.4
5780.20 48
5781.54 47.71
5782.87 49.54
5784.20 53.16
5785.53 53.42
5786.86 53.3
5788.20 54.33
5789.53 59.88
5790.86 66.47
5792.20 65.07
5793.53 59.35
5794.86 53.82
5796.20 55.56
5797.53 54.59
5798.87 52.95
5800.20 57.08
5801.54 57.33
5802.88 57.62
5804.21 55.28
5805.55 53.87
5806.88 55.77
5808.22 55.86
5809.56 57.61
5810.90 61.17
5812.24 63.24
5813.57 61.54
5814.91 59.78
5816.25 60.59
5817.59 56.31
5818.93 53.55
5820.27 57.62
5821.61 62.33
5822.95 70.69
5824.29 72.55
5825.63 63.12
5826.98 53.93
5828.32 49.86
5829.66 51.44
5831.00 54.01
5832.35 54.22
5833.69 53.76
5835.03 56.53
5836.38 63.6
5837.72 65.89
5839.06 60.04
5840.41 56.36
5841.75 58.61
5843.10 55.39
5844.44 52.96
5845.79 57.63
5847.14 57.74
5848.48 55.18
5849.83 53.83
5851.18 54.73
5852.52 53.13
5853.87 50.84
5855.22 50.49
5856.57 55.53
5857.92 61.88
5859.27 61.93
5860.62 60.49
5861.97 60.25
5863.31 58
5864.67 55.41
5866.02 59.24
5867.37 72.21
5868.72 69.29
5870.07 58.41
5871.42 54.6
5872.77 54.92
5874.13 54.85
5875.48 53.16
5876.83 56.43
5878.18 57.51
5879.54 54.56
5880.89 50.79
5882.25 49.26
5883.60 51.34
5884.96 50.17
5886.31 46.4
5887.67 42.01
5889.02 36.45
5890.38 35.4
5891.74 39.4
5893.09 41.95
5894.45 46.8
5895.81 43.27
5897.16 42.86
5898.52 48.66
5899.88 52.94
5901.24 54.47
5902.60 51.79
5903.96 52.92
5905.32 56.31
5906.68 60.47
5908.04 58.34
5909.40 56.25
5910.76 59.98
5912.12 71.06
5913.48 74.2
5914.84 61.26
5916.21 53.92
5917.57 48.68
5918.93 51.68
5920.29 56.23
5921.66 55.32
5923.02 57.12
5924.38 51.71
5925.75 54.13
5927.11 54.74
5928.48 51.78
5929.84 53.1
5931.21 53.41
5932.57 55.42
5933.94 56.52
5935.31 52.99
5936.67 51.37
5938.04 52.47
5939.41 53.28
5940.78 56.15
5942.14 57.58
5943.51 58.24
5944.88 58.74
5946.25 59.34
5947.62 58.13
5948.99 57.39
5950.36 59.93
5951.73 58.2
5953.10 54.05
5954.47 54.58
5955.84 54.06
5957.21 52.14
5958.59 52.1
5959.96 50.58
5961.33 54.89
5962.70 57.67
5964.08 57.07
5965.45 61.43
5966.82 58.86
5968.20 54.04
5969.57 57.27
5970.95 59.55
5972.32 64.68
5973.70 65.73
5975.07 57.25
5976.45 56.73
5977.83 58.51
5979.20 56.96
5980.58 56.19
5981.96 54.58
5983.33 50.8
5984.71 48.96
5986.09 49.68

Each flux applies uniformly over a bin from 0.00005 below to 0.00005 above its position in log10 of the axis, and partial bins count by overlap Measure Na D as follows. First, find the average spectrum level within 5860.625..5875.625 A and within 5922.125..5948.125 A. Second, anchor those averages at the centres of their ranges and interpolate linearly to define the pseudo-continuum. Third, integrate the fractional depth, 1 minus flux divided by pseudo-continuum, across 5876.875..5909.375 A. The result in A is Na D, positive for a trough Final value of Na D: 4.8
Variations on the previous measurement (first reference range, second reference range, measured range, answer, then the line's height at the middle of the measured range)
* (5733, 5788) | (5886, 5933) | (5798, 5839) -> -3.7 A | 53.4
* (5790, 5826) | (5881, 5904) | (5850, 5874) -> -3.5 A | 50.9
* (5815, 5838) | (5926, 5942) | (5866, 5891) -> 1.6 A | 56.4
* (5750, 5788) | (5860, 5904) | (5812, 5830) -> -2.4 A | 52.9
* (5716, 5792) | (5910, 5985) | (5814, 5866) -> -1.9 A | 55.6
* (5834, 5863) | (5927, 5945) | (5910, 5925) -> -0.9 A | 55.1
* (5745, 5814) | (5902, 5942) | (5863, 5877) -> -0.8 A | 55.9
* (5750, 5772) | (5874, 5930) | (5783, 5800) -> -0.5 A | 54.9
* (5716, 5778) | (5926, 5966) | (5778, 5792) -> 0.3 A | 55.2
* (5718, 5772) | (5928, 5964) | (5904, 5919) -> -1.1 A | 55.3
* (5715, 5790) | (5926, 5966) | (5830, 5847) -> -0.7 A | 55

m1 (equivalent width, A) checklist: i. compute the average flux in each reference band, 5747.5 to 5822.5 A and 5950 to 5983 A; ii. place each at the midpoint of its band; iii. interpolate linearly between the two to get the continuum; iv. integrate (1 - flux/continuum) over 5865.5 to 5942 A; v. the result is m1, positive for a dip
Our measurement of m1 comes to 4.0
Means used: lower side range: 55.9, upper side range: 56.9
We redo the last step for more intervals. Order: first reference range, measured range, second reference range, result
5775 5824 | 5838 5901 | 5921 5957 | 2.96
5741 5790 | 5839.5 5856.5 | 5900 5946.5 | 0.15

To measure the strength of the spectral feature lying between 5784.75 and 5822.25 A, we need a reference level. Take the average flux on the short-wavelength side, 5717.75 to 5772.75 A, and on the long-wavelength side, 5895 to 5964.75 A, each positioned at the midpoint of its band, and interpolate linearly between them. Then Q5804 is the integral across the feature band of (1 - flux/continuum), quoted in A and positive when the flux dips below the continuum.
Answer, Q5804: -1.5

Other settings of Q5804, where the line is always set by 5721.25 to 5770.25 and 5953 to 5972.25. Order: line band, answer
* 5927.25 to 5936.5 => 0.35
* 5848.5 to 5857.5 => 0.36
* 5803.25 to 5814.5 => -0.49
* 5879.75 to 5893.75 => 2.80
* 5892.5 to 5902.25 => 1.46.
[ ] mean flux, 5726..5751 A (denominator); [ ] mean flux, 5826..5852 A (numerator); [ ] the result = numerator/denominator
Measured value 1.02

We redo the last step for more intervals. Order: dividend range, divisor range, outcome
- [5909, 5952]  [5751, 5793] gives 1.04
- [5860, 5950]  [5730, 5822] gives 0.98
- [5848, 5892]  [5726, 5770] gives 0.97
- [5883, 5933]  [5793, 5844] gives 0.90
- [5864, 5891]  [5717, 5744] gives 0.97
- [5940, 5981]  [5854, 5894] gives 1.07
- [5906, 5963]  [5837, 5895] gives 1.04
